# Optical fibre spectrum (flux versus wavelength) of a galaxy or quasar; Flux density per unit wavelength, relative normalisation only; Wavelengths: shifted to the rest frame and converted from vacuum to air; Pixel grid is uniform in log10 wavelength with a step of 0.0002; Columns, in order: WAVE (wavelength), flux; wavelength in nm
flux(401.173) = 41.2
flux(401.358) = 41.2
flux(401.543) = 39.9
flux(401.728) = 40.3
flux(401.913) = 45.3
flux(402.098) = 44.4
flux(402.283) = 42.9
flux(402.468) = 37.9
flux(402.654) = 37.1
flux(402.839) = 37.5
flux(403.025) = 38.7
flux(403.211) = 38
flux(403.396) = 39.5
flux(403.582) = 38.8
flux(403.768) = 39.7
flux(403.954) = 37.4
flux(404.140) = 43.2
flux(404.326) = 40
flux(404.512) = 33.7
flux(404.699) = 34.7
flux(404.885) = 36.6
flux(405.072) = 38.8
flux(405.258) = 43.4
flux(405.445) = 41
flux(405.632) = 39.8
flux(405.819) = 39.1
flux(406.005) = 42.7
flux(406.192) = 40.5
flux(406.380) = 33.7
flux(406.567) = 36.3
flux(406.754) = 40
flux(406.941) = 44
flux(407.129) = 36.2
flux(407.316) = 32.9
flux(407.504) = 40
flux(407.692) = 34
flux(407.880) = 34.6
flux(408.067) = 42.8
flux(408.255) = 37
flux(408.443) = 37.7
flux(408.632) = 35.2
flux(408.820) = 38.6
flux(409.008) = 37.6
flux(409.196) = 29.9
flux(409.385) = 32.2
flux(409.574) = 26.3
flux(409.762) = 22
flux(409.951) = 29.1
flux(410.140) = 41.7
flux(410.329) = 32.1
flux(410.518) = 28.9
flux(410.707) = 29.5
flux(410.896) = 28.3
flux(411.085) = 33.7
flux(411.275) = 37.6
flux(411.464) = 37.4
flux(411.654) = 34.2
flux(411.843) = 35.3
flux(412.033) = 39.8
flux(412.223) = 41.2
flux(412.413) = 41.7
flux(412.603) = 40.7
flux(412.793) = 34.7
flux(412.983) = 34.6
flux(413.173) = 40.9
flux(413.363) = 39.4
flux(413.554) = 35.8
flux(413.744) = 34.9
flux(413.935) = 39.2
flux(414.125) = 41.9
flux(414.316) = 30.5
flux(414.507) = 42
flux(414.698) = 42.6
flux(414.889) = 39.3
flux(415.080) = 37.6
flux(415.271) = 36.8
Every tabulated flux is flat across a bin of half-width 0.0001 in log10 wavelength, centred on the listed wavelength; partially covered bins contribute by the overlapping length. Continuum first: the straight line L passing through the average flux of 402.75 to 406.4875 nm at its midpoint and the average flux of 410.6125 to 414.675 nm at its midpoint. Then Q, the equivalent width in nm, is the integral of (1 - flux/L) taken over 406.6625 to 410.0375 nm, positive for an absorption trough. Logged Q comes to 0.26 nm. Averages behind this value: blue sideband 38.8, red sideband 36.9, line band 35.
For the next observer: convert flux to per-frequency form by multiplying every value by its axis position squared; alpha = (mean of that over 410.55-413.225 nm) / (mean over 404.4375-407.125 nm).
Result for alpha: 0.96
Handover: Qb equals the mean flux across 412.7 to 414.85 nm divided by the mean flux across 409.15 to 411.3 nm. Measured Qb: 1.2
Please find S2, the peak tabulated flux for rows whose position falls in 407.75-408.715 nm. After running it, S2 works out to 42.8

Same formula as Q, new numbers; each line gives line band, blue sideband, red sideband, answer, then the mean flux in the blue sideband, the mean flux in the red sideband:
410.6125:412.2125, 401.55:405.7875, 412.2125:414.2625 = 0.16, 39.5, 38.4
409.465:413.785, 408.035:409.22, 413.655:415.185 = 0.35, 37.1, 38.5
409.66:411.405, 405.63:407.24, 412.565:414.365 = 0.30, 39.1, 37.3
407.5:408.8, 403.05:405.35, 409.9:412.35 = -0.03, 38.7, 34.7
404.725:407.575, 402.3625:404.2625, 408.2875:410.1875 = -0.23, 38.8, 32.9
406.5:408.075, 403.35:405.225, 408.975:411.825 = -0.11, 38.4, 32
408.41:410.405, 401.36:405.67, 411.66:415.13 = 0.31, 39.5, 38.4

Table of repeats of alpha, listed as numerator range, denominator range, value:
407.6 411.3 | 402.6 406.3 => 0.88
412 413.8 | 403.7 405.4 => 1.03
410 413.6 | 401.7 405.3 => 0.96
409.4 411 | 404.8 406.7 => 0.78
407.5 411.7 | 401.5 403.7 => 0.87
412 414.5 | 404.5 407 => 1.02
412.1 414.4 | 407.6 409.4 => 1.08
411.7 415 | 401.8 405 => 1.03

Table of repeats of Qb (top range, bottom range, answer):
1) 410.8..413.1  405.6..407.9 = 0.96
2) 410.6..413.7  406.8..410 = 1.05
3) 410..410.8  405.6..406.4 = 0.83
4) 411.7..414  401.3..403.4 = 0.95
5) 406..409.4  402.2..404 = 0.96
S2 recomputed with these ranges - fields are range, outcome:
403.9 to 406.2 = 43.4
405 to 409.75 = 44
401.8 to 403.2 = 45.3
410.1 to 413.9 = 41.7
